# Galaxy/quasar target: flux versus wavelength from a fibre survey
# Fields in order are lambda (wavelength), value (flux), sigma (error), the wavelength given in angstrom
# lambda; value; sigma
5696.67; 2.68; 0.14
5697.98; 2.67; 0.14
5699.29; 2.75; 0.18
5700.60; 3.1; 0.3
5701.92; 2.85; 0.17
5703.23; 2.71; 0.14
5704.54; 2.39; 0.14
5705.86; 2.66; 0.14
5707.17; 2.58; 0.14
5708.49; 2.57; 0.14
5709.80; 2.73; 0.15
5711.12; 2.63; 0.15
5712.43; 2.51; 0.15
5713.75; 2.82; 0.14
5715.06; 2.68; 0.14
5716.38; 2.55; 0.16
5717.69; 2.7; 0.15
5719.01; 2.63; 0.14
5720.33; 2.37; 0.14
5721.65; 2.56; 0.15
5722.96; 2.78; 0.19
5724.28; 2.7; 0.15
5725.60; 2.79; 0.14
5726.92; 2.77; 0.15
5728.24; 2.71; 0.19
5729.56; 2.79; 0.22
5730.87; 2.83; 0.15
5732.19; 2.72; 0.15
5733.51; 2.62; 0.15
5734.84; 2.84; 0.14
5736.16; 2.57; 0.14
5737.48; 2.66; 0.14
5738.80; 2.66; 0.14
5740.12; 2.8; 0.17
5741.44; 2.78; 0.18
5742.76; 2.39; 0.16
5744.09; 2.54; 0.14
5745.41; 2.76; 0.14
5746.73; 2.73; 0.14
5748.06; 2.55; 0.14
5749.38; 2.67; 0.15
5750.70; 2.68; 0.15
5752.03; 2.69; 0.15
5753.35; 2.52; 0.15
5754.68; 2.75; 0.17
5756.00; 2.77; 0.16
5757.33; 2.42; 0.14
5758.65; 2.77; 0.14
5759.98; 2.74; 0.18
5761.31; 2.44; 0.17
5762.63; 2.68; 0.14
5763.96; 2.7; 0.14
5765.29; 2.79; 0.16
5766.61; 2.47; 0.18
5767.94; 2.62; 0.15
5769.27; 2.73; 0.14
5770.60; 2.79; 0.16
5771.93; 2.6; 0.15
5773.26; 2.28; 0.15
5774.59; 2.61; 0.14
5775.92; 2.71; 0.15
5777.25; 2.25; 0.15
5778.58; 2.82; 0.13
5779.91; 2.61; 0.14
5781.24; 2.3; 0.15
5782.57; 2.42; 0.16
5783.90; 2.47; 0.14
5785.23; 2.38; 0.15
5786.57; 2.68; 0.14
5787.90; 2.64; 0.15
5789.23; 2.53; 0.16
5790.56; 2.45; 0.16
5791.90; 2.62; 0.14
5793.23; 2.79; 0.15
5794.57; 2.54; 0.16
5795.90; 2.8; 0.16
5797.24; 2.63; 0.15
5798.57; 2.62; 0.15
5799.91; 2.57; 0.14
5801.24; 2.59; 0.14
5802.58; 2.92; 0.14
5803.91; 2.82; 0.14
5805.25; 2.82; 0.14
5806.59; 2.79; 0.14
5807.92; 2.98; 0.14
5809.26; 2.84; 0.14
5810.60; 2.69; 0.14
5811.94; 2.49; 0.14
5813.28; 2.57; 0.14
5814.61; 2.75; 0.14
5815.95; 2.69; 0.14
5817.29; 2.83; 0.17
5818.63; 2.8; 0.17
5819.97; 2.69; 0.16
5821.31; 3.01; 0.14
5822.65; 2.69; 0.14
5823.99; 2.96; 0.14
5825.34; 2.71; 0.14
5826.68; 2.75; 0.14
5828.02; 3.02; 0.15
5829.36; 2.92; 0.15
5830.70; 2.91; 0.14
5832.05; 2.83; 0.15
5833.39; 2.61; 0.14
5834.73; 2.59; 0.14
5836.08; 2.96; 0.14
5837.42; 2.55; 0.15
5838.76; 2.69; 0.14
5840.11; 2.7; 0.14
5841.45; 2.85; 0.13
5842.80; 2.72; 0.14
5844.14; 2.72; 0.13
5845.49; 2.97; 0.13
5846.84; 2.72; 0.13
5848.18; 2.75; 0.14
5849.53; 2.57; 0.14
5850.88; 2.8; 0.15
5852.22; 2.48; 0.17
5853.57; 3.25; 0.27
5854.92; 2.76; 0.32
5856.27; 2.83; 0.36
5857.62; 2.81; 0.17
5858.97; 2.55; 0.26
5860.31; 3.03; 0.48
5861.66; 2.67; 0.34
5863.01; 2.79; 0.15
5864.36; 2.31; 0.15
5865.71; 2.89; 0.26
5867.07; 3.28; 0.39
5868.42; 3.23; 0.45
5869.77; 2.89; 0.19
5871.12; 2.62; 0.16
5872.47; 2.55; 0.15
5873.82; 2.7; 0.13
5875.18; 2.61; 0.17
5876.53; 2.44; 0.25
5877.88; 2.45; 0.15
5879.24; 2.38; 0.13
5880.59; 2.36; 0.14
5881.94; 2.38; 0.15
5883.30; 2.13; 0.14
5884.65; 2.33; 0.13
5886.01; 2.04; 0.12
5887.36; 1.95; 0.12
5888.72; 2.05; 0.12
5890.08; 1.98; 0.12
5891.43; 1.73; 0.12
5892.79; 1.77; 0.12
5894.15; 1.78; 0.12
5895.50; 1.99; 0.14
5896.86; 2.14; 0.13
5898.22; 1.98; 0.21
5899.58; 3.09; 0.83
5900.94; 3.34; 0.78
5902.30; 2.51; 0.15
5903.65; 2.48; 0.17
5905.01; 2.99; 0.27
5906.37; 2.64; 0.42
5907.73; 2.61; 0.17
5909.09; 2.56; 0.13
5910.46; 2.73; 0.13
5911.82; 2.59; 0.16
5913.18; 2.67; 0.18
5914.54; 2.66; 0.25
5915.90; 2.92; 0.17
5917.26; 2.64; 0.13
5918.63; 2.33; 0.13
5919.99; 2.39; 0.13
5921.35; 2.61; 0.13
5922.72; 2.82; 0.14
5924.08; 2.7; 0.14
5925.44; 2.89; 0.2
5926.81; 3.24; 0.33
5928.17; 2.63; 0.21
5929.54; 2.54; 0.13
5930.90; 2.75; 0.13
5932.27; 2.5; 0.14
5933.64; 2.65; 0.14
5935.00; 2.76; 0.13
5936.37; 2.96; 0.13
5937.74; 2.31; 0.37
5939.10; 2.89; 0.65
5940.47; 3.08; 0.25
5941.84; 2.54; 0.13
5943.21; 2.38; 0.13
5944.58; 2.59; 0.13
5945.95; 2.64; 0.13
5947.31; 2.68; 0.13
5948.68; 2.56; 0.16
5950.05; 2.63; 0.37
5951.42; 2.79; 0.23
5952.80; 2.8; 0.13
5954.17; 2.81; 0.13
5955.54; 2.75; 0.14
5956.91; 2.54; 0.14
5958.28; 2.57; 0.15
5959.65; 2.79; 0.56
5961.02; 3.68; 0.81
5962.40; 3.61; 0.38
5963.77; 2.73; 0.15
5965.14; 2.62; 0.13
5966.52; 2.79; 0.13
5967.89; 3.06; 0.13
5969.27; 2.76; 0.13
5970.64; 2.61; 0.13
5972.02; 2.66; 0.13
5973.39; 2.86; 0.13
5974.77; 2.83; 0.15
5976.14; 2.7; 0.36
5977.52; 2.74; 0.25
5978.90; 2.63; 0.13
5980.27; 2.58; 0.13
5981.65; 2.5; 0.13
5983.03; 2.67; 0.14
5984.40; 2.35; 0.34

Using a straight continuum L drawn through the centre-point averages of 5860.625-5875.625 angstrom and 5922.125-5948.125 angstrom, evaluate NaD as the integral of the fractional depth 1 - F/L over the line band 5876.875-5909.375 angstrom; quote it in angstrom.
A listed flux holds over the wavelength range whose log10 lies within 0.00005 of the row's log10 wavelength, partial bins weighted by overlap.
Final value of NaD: 5.2 angstrom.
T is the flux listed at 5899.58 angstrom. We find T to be 3.09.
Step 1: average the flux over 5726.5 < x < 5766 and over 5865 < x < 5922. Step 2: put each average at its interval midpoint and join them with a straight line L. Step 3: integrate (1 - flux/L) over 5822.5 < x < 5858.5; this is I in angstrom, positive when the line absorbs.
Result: -3.2 angstrom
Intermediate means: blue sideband 2.68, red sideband 2.49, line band 2.78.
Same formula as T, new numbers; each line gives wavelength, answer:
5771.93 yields 2.6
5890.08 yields 1.98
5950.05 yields 2.63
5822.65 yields 2.69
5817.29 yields 2.83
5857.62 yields 2.81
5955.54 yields 2.75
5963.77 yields 2.73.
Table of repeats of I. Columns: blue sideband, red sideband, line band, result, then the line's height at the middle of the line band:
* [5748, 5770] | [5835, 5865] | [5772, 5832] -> 0.3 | 2.7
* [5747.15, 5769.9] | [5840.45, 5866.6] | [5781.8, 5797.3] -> 0.6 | 2.69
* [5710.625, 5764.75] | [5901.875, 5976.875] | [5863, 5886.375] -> 1.1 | 2.71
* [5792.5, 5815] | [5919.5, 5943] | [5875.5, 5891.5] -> 3.0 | 2.72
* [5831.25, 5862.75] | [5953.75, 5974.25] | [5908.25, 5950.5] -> 2.3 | 2.83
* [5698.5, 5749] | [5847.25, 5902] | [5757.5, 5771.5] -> -0.1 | 2.63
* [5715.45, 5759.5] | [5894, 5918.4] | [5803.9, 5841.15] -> -2.1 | 2.63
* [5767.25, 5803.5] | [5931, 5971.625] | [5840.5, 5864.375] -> -0.9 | 2.66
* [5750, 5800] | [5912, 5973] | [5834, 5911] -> 3.1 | 2.68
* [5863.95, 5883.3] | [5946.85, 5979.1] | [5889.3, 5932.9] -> 2.7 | 2.71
